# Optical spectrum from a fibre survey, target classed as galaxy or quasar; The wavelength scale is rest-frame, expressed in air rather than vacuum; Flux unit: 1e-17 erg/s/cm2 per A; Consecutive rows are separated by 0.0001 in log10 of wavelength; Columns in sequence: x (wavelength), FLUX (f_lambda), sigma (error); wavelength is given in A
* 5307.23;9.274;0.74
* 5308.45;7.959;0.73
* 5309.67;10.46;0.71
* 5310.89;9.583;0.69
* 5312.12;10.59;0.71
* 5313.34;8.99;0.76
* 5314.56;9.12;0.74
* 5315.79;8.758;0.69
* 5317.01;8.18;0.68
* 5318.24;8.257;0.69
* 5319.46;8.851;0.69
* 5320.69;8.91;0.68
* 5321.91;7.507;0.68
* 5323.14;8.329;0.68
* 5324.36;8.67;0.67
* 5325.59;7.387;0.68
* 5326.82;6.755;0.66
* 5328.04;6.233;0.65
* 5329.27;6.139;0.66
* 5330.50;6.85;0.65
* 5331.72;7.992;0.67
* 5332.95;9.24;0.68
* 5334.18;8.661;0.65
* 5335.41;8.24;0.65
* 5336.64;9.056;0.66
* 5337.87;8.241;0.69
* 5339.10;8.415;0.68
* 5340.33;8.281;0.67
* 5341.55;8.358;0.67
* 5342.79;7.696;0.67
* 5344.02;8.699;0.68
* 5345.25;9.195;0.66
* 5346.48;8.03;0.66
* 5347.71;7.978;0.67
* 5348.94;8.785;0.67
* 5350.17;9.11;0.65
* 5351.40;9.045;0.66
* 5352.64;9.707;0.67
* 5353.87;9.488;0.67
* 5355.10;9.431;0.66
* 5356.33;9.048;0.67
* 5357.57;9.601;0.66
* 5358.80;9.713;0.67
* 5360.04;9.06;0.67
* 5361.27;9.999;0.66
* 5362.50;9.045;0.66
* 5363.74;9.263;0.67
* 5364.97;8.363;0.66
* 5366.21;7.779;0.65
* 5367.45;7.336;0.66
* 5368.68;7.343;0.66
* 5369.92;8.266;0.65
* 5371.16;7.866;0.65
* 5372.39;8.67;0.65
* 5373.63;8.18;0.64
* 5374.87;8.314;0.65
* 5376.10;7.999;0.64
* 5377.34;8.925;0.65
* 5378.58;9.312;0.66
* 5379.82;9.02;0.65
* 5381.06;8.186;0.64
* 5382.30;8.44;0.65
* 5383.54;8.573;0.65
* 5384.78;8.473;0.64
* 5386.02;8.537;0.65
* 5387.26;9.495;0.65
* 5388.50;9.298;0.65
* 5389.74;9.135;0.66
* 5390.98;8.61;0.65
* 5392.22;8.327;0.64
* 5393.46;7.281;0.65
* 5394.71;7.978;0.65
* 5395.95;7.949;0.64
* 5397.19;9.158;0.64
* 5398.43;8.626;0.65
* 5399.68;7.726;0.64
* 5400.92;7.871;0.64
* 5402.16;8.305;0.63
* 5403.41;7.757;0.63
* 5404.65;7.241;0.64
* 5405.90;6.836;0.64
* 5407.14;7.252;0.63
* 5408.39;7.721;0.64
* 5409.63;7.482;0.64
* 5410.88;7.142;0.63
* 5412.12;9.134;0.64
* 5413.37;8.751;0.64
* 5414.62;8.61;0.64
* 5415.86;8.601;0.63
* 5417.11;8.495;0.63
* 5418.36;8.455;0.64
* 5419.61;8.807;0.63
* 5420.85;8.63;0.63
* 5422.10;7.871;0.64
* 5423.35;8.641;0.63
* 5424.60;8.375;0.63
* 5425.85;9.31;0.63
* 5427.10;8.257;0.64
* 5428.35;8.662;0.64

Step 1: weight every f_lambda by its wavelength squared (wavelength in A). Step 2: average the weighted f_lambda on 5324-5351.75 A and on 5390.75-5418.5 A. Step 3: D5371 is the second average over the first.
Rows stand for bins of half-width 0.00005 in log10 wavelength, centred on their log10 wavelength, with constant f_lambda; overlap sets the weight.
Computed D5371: 1.0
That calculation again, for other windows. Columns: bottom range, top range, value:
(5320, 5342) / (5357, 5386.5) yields 1.10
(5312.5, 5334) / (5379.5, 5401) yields 1.08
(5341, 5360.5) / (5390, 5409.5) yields 0.90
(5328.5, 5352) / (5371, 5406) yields 1.03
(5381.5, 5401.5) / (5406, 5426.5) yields 0.99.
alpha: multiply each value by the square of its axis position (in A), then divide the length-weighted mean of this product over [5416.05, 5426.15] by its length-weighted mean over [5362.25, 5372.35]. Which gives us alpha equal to 1.07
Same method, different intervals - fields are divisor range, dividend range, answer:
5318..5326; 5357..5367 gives 1.11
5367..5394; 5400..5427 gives 0.98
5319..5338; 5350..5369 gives 1.15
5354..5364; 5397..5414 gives 0.85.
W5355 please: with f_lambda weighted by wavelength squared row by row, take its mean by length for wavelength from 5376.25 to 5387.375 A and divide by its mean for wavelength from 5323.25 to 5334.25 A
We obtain 1.18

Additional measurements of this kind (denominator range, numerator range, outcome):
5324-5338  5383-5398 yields 1.13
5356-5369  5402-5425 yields 0.94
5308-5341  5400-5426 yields 1.01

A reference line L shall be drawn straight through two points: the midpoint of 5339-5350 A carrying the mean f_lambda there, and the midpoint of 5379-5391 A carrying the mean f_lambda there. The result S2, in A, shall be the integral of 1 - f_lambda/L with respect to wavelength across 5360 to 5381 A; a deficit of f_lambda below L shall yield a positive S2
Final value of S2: 0.4 A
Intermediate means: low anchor 8.41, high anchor 8.79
